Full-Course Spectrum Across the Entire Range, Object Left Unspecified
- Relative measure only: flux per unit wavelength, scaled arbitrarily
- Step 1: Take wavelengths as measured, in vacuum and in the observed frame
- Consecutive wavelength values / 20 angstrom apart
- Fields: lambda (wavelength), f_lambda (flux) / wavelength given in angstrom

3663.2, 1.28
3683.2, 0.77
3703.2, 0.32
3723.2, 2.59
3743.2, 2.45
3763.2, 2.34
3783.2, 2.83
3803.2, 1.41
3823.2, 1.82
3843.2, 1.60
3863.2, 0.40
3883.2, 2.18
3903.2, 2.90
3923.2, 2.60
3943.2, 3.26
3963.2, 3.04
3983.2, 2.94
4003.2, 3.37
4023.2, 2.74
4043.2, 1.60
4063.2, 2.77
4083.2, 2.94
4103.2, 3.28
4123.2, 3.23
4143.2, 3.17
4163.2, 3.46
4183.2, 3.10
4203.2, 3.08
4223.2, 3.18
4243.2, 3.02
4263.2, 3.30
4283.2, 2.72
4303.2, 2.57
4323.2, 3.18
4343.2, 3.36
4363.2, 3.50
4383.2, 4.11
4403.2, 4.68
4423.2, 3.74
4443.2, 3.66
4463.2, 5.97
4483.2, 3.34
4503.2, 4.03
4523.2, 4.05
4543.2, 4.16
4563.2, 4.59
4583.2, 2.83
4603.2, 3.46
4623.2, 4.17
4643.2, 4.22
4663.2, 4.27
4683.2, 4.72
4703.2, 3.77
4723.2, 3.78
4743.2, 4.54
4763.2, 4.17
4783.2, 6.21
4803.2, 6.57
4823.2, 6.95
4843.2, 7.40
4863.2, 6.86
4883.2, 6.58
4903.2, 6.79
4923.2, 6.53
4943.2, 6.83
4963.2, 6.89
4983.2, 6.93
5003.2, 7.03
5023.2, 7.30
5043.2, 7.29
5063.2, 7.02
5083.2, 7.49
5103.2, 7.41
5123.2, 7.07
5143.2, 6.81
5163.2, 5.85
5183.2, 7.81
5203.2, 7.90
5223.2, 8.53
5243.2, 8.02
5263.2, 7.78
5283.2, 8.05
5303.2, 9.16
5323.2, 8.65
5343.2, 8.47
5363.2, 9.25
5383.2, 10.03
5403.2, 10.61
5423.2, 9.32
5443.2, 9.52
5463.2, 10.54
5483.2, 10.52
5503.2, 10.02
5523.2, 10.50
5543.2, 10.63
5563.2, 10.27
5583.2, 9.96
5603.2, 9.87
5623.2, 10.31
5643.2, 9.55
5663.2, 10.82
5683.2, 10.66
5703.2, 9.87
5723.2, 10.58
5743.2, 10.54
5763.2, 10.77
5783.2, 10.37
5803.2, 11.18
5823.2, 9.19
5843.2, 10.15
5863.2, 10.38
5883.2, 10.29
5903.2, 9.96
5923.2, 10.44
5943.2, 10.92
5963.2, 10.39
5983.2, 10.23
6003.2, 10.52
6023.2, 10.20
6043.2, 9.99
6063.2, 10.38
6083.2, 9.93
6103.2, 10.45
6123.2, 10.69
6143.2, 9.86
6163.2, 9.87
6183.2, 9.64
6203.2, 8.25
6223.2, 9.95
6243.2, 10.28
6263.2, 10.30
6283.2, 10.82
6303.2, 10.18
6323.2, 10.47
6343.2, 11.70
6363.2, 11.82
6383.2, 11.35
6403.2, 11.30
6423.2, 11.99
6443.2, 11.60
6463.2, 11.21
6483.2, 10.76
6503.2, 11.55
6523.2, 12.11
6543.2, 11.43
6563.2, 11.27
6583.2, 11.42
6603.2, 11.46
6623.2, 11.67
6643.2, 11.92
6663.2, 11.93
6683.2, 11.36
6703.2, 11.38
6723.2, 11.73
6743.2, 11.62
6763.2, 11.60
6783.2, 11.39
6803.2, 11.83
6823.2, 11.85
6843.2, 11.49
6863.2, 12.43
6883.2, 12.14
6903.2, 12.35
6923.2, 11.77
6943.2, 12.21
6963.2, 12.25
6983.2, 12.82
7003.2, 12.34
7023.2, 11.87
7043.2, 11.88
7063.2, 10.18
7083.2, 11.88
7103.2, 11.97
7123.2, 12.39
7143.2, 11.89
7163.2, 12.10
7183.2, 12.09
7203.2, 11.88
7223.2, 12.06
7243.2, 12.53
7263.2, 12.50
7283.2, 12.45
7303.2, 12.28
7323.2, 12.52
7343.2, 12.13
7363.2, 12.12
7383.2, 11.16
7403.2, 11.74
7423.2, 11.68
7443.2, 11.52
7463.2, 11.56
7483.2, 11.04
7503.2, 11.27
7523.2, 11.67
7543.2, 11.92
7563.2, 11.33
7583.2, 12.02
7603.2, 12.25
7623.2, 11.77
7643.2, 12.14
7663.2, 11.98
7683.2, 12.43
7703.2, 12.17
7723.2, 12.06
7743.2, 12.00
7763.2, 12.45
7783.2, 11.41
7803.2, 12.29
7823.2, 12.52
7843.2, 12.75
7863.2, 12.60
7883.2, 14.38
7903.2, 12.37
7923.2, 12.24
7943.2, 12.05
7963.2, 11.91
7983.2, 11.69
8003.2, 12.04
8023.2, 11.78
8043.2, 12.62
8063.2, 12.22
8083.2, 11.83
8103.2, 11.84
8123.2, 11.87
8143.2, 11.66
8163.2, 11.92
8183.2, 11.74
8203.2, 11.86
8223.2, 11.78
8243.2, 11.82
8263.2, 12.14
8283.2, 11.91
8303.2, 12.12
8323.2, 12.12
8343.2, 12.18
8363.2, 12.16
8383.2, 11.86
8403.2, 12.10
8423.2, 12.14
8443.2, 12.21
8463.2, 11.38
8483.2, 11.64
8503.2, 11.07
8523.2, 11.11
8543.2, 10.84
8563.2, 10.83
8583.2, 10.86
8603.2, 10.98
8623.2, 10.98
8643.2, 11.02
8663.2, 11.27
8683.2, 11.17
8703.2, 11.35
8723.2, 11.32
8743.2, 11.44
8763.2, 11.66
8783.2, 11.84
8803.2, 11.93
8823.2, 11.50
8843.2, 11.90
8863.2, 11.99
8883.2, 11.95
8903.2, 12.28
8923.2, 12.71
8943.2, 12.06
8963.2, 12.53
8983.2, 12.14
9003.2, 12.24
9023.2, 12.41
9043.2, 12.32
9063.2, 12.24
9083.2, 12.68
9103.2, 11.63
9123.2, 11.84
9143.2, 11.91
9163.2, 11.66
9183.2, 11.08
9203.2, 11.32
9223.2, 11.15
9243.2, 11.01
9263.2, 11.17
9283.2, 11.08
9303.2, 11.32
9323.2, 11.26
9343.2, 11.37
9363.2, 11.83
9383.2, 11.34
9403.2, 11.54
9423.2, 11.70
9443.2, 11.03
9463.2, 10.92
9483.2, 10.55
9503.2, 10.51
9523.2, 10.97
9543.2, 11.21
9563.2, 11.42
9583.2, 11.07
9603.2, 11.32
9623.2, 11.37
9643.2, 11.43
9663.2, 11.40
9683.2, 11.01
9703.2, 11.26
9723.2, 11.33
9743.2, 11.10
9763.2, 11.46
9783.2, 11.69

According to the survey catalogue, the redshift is 0.198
